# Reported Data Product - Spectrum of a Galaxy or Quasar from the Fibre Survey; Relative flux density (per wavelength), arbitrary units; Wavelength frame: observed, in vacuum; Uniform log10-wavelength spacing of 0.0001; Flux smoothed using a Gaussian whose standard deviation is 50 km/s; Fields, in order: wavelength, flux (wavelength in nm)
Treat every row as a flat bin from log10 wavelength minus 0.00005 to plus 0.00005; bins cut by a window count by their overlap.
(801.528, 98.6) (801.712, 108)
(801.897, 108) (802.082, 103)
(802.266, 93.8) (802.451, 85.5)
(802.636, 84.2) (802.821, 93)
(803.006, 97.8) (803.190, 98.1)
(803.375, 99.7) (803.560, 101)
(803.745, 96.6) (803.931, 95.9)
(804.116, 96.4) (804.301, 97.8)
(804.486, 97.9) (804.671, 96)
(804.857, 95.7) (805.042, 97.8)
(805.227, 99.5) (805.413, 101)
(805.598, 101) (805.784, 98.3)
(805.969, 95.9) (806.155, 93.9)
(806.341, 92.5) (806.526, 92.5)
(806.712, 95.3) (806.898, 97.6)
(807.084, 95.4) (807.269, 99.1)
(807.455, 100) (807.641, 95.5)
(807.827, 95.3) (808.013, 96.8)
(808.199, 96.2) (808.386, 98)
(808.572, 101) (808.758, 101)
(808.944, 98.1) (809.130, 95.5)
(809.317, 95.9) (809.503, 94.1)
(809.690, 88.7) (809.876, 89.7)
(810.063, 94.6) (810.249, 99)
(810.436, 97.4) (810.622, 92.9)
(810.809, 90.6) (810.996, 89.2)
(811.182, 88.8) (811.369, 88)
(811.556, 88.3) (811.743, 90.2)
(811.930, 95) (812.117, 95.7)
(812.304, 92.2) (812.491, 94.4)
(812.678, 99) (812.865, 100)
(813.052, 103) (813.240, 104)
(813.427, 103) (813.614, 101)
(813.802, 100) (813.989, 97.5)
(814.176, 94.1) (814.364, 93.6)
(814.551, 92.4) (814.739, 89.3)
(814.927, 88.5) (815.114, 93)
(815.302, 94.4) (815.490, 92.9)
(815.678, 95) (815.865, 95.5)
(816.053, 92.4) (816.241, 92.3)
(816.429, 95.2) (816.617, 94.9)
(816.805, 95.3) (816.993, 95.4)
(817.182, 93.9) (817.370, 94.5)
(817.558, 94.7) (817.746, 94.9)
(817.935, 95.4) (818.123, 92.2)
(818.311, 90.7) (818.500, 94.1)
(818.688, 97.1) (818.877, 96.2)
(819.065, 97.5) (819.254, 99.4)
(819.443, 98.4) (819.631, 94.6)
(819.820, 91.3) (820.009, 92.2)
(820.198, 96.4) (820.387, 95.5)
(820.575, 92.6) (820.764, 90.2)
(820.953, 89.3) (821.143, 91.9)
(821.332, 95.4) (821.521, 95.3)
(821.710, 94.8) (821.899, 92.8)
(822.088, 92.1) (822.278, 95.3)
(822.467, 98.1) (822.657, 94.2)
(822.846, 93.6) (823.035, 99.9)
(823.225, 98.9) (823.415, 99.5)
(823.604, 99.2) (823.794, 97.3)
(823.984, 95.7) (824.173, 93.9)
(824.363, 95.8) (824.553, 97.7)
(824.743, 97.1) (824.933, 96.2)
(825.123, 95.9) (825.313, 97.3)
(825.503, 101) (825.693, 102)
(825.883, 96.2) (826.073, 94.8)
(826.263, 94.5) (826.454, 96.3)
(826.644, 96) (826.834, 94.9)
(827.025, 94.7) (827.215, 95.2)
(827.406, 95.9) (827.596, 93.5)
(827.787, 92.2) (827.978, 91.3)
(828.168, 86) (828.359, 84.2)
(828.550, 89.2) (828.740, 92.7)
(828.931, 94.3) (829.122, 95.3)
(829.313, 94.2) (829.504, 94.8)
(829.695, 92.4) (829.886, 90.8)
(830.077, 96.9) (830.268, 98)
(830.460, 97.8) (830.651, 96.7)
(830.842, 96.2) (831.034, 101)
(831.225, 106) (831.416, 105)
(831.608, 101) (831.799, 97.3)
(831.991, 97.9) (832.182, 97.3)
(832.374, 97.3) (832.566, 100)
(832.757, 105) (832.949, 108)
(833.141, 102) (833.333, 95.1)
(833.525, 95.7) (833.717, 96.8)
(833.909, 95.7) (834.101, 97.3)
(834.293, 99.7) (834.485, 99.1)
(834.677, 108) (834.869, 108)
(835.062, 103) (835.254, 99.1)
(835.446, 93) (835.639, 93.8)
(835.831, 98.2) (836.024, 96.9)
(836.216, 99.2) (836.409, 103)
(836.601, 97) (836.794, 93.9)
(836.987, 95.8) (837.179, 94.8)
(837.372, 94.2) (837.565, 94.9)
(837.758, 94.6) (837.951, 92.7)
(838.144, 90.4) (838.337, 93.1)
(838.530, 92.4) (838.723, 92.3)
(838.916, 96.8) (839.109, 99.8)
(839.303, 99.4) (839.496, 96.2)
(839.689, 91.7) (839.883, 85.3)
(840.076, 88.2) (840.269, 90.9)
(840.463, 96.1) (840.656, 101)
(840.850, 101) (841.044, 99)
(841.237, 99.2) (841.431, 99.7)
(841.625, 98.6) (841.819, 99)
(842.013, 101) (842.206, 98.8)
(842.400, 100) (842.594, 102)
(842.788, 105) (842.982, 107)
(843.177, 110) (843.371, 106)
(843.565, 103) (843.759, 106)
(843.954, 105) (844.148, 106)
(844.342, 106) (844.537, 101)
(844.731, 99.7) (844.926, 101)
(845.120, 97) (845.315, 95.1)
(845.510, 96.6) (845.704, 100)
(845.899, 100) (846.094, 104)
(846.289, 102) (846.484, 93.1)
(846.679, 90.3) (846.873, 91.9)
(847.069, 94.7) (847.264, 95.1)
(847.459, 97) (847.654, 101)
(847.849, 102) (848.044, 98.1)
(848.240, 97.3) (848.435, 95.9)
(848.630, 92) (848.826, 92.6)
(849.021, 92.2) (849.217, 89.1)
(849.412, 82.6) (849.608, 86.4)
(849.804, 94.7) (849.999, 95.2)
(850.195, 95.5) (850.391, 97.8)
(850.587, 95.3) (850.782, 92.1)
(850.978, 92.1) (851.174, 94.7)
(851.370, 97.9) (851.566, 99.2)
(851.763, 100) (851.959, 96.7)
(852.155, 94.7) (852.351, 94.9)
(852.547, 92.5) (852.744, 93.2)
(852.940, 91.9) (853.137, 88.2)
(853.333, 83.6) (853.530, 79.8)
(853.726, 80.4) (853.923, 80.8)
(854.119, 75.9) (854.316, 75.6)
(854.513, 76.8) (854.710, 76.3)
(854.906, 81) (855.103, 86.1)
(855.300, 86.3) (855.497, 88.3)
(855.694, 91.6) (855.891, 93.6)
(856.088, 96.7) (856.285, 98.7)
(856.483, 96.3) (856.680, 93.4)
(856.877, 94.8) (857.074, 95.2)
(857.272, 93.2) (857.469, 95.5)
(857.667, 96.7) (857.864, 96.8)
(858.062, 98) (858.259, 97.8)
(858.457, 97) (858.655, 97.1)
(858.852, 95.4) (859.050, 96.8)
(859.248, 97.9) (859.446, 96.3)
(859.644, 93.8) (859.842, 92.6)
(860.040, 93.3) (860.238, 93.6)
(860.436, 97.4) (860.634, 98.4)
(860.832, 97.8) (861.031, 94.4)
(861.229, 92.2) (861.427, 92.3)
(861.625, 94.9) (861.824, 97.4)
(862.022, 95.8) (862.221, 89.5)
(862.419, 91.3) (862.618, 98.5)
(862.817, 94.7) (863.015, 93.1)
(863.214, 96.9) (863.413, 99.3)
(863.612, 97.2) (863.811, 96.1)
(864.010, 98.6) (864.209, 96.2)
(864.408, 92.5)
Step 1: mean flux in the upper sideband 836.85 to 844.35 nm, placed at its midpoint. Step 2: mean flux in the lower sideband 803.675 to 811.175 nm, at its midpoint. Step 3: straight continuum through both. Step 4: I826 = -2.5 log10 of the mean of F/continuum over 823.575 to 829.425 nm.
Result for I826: 0.03 mag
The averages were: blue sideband 96.1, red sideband 98.2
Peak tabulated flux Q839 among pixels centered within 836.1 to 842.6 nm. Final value 103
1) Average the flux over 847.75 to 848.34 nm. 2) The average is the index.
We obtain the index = 99.1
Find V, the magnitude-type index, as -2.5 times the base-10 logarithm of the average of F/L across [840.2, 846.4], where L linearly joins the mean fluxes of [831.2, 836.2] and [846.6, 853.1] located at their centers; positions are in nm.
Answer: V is -0.05 mag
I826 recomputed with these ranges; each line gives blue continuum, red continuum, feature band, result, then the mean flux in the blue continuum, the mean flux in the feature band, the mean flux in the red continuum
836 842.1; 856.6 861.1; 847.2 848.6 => -0.023 mag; 95.9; 97.9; 95.8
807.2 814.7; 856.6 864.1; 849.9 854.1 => 0.042 mag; 95.7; 91.9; 95.6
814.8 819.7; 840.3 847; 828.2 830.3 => 0.053 mag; 94.5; 92.6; 100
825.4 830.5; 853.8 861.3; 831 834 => -0.069 mag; 94.2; 100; 92.1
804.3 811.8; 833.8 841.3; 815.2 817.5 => 0.016 mag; 95.4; 94.3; 96.5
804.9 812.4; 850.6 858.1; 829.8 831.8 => -0.068 mag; 95.2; 98.9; 90.5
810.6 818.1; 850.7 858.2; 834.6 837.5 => -0.069 mag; 94.5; 98.4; 90.5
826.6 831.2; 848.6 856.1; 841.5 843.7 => -0.128 mag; 94.1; 103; 89.5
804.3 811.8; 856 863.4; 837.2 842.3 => -0.002 mag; 95.4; 95.6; 95.5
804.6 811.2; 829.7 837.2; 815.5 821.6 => 0.032 mag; 95.9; 94.3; 98.9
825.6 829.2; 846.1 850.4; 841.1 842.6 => -0.061 mag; 93.6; 99.7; 94.5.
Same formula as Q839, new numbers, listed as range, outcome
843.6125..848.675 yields 106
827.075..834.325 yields 108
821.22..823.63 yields 99.9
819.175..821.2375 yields 99.4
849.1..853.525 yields 100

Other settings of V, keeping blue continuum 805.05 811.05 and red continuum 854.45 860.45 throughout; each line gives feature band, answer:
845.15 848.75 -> -0.04 mag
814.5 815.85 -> 0.04 mag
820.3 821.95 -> 0.02 mag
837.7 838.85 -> 0.02 mag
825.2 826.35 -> -0.03 mag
